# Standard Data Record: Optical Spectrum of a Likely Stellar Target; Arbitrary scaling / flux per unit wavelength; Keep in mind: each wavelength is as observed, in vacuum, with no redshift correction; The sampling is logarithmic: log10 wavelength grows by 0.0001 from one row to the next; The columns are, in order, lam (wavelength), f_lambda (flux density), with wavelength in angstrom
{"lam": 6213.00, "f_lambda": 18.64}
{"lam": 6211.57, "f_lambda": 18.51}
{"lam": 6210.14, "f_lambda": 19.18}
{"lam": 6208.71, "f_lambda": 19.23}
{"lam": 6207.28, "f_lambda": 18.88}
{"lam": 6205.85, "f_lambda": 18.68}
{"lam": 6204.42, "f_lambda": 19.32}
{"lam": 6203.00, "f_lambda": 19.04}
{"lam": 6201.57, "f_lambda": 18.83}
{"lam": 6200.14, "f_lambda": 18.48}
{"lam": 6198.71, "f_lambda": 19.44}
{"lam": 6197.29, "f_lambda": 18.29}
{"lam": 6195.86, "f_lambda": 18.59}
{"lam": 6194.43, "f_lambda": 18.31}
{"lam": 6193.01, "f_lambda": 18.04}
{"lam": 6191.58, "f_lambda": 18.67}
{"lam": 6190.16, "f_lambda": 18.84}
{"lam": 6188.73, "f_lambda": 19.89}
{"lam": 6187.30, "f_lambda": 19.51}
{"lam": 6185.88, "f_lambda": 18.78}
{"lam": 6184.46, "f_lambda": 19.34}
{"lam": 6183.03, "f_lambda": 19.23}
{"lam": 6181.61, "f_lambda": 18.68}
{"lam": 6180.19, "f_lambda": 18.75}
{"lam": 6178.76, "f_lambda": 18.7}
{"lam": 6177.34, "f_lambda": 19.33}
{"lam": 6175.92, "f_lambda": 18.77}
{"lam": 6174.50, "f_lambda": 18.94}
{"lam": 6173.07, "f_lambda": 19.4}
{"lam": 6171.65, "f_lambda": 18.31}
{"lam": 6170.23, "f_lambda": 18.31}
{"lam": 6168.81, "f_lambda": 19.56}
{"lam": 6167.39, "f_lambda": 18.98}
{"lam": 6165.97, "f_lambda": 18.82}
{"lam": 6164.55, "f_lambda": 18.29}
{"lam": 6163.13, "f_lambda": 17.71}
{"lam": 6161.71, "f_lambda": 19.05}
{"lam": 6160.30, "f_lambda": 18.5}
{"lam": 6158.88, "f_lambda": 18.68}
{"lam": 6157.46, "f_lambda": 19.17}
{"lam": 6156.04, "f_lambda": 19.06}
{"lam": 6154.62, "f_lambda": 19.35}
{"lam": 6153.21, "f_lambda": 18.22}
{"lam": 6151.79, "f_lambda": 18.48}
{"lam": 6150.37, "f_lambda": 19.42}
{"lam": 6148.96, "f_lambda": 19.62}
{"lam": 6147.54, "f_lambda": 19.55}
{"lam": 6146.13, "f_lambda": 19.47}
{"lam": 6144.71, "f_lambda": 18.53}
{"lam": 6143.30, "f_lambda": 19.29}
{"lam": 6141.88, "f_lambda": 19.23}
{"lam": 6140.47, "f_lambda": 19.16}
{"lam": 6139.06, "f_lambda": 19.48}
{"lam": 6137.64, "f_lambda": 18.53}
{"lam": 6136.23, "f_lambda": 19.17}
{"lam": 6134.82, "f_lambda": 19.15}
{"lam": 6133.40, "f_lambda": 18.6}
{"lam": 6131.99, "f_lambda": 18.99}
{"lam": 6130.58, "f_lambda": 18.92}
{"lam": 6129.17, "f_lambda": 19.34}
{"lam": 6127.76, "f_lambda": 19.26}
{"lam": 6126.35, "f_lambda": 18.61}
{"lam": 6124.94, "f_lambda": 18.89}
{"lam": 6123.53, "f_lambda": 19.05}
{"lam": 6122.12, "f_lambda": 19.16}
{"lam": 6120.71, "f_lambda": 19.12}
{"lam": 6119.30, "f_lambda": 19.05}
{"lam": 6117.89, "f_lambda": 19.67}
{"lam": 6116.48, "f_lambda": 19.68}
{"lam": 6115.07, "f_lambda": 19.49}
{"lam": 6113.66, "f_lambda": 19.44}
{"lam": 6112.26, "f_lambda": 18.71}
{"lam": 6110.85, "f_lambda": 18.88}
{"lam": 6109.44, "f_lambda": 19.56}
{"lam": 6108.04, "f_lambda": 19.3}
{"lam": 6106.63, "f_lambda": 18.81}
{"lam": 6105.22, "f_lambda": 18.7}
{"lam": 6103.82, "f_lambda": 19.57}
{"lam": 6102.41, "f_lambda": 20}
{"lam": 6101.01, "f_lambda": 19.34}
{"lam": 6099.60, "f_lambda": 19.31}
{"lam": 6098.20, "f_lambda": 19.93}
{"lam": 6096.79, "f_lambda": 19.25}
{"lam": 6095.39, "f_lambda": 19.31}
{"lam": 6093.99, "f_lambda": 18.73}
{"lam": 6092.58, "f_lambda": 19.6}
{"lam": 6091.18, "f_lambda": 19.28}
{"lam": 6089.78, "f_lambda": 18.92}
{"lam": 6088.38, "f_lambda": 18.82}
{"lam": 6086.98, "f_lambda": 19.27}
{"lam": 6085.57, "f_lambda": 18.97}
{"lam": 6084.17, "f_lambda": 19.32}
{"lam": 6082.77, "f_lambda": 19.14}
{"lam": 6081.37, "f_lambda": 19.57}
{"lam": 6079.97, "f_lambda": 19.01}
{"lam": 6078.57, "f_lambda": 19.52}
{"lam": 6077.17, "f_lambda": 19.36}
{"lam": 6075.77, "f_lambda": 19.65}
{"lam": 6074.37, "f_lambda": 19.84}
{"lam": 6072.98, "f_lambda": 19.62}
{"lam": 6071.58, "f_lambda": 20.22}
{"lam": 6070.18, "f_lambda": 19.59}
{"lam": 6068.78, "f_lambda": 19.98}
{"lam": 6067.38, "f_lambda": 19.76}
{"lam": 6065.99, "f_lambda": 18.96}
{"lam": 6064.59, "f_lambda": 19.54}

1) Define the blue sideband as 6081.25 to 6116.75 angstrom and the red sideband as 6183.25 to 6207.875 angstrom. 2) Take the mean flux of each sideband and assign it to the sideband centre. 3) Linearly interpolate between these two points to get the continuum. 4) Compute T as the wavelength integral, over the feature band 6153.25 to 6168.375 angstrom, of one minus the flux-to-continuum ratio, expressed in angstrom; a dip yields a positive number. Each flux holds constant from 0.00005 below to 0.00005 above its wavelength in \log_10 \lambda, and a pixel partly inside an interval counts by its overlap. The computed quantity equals 0.2 angstrom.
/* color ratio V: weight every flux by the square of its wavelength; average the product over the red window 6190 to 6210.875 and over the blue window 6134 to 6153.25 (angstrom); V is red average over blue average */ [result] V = 1.00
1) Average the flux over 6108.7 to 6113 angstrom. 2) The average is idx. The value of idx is 19.1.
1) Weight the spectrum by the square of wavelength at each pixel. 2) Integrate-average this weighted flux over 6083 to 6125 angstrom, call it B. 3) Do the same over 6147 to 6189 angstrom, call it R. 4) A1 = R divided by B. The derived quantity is 1.0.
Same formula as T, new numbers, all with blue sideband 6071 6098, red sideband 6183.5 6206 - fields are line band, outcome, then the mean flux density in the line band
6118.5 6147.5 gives 0.1 angstrom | 19.1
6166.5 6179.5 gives 0.0 angstrom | 18.9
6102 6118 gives 0.0 angstrom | 19.3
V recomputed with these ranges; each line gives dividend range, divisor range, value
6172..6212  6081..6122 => 1.01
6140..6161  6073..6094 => 1.01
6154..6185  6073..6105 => 1.00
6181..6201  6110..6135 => 1.01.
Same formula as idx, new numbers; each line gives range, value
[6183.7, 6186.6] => 19.1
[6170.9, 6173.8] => 18.8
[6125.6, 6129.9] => 19.1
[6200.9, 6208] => 19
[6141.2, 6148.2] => 19.2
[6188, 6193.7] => 18.8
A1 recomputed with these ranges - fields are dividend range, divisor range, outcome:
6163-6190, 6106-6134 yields 1.01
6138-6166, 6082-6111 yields 1.00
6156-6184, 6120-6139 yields 1.00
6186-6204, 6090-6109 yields 1.01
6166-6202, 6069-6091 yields 1.01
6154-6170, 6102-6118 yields 0.99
